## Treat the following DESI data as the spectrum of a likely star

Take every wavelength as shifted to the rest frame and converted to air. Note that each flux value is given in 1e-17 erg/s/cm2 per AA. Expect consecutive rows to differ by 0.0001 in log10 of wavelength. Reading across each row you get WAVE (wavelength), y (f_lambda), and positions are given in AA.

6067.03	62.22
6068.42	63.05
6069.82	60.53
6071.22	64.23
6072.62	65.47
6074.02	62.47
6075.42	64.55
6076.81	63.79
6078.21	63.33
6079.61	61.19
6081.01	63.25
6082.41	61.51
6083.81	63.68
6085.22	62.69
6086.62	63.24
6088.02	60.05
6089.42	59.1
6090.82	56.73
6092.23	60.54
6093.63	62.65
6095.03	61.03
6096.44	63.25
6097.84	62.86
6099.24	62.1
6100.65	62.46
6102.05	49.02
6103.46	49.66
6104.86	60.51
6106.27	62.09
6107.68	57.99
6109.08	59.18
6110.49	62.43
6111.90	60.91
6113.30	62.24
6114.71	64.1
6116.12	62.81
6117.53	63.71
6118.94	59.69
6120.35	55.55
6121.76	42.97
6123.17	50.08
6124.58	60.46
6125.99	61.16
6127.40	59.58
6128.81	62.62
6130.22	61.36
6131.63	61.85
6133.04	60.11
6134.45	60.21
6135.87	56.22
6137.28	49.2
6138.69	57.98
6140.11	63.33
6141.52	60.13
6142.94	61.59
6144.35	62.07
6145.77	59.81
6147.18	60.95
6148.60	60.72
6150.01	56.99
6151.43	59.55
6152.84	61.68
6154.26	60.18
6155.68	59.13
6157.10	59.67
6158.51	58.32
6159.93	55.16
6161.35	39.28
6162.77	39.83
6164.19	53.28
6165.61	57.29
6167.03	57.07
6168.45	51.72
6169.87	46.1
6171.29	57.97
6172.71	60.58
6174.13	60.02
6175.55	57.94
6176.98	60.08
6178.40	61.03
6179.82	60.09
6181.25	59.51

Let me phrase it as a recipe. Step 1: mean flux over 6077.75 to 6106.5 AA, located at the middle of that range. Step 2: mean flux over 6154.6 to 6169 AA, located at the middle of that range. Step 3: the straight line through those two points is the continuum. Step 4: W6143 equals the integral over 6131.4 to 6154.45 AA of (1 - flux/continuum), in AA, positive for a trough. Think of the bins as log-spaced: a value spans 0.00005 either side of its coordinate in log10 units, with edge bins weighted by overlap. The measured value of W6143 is -1.80 AA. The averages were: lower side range 60.5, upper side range 53.3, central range 59.5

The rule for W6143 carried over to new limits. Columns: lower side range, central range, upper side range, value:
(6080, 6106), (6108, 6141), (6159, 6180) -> -0.67 AA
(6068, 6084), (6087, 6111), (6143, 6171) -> 0.59 AA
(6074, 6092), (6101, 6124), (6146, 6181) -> 0.83 AA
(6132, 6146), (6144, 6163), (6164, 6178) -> 0.30 AA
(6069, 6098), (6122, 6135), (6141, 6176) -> -0.06 AA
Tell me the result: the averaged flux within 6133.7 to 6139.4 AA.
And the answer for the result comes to 55.9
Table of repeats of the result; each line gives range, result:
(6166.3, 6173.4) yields 54.7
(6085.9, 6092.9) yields 59.9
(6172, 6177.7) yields 59.6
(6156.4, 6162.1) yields 53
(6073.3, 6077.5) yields 63.7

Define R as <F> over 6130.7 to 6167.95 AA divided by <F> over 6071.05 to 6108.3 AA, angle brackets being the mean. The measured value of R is 0.94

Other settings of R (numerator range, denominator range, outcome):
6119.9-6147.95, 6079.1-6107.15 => 0.97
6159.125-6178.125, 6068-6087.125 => 0.85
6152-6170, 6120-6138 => 0.95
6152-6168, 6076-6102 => 0.89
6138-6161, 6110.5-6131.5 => 1.00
